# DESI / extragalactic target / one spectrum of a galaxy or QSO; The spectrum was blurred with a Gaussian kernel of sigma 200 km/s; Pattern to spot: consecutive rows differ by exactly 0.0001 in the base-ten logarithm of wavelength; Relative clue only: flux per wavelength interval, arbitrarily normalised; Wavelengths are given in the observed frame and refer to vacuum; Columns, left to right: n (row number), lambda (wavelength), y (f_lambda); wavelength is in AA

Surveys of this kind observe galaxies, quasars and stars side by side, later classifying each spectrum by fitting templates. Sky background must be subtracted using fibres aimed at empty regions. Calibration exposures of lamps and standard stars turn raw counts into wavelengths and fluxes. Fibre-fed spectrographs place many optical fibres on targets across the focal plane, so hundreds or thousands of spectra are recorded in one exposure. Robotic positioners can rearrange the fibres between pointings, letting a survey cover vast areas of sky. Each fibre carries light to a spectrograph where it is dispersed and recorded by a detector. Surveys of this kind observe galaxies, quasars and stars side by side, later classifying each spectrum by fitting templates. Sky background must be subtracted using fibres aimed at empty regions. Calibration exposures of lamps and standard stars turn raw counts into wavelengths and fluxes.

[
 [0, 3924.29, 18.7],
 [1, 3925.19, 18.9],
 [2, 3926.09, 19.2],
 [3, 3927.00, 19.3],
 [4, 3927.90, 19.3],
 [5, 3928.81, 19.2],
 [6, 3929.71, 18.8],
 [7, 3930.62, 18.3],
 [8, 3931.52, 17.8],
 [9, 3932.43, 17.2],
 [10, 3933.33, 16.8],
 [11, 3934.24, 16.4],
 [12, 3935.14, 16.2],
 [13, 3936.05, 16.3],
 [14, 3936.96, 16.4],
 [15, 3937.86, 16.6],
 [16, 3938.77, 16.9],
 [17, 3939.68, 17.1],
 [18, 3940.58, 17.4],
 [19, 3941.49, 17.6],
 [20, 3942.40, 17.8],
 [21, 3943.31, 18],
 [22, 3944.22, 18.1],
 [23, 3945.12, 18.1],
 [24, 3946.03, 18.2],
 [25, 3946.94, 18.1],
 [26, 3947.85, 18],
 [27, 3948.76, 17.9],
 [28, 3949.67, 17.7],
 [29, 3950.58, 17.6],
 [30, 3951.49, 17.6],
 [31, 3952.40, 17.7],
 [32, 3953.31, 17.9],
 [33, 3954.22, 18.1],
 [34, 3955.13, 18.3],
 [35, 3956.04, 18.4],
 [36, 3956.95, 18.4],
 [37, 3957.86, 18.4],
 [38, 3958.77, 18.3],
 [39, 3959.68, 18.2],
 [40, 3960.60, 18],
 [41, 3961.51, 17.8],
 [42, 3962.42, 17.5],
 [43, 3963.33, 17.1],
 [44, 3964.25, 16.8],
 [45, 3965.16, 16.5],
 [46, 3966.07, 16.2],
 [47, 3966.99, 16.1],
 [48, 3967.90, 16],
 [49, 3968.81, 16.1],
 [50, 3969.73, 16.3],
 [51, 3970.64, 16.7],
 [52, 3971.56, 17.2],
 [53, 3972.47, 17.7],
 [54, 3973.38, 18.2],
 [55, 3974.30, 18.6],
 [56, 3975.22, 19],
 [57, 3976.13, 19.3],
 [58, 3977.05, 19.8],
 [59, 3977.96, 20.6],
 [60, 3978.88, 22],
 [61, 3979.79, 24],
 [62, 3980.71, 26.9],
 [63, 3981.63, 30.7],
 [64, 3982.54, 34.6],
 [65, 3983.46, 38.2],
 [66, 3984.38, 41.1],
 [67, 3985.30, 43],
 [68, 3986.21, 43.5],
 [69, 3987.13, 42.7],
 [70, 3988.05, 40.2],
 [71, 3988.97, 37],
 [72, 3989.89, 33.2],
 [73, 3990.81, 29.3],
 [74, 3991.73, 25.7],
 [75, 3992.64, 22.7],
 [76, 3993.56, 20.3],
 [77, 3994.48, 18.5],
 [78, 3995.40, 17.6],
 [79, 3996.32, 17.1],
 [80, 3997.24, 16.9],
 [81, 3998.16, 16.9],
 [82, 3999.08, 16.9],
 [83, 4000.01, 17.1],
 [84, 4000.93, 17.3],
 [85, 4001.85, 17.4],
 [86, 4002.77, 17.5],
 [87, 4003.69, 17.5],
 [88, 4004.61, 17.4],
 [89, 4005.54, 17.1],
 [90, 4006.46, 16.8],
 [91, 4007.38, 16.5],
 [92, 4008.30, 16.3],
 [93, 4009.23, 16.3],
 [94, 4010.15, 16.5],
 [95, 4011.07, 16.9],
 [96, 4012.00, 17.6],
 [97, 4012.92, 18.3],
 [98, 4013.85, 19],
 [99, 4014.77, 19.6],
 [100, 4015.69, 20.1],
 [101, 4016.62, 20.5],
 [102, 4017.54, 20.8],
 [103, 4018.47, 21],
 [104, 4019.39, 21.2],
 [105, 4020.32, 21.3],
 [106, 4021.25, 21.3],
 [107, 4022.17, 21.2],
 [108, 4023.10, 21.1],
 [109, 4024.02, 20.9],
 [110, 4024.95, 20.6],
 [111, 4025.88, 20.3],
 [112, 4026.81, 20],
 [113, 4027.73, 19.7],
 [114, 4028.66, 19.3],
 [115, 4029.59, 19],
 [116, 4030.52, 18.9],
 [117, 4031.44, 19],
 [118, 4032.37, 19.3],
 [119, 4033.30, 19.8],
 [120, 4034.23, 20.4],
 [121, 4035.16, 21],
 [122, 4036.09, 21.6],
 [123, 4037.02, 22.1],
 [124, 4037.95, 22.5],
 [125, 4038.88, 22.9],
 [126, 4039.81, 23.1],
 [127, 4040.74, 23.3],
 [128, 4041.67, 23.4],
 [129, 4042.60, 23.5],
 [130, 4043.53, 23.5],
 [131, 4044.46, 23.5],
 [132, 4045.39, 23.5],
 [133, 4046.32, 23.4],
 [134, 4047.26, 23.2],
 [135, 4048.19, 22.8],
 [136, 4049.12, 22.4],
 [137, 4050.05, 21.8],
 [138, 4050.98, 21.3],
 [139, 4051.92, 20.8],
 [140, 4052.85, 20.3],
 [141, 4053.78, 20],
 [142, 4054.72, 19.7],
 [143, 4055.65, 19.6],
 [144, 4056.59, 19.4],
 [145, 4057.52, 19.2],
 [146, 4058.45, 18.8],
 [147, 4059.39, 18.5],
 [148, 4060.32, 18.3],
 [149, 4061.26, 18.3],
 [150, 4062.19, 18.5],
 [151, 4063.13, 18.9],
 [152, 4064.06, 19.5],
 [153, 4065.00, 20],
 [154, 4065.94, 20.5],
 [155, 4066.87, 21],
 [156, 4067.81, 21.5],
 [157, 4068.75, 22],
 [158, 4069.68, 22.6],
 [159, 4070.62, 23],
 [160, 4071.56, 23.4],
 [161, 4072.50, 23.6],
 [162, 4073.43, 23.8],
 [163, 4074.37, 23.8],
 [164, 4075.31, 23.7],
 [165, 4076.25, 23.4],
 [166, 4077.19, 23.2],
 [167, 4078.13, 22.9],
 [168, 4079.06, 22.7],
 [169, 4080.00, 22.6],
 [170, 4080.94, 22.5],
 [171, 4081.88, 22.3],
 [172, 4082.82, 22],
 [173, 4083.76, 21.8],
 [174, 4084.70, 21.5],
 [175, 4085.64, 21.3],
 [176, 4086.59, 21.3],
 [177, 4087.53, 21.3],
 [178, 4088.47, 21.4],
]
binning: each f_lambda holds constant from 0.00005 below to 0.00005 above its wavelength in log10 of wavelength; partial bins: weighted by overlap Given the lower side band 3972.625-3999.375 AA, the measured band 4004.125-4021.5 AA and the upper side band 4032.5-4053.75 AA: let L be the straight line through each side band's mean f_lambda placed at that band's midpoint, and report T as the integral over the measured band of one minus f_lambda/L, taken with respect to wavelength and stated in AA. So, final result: 4.2 AA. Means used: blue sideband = 26.7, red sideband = 22.2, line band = 18.6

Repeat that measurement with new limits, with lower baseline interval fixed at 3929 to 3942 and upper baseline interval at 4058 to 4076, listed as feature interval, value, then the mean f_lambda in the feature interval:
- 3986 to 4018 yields -3.88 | 21.4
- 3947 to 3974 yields 0.63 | 17.5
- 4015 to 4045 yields -1.72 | 21.1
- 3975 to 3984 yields -3.57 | 25.8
